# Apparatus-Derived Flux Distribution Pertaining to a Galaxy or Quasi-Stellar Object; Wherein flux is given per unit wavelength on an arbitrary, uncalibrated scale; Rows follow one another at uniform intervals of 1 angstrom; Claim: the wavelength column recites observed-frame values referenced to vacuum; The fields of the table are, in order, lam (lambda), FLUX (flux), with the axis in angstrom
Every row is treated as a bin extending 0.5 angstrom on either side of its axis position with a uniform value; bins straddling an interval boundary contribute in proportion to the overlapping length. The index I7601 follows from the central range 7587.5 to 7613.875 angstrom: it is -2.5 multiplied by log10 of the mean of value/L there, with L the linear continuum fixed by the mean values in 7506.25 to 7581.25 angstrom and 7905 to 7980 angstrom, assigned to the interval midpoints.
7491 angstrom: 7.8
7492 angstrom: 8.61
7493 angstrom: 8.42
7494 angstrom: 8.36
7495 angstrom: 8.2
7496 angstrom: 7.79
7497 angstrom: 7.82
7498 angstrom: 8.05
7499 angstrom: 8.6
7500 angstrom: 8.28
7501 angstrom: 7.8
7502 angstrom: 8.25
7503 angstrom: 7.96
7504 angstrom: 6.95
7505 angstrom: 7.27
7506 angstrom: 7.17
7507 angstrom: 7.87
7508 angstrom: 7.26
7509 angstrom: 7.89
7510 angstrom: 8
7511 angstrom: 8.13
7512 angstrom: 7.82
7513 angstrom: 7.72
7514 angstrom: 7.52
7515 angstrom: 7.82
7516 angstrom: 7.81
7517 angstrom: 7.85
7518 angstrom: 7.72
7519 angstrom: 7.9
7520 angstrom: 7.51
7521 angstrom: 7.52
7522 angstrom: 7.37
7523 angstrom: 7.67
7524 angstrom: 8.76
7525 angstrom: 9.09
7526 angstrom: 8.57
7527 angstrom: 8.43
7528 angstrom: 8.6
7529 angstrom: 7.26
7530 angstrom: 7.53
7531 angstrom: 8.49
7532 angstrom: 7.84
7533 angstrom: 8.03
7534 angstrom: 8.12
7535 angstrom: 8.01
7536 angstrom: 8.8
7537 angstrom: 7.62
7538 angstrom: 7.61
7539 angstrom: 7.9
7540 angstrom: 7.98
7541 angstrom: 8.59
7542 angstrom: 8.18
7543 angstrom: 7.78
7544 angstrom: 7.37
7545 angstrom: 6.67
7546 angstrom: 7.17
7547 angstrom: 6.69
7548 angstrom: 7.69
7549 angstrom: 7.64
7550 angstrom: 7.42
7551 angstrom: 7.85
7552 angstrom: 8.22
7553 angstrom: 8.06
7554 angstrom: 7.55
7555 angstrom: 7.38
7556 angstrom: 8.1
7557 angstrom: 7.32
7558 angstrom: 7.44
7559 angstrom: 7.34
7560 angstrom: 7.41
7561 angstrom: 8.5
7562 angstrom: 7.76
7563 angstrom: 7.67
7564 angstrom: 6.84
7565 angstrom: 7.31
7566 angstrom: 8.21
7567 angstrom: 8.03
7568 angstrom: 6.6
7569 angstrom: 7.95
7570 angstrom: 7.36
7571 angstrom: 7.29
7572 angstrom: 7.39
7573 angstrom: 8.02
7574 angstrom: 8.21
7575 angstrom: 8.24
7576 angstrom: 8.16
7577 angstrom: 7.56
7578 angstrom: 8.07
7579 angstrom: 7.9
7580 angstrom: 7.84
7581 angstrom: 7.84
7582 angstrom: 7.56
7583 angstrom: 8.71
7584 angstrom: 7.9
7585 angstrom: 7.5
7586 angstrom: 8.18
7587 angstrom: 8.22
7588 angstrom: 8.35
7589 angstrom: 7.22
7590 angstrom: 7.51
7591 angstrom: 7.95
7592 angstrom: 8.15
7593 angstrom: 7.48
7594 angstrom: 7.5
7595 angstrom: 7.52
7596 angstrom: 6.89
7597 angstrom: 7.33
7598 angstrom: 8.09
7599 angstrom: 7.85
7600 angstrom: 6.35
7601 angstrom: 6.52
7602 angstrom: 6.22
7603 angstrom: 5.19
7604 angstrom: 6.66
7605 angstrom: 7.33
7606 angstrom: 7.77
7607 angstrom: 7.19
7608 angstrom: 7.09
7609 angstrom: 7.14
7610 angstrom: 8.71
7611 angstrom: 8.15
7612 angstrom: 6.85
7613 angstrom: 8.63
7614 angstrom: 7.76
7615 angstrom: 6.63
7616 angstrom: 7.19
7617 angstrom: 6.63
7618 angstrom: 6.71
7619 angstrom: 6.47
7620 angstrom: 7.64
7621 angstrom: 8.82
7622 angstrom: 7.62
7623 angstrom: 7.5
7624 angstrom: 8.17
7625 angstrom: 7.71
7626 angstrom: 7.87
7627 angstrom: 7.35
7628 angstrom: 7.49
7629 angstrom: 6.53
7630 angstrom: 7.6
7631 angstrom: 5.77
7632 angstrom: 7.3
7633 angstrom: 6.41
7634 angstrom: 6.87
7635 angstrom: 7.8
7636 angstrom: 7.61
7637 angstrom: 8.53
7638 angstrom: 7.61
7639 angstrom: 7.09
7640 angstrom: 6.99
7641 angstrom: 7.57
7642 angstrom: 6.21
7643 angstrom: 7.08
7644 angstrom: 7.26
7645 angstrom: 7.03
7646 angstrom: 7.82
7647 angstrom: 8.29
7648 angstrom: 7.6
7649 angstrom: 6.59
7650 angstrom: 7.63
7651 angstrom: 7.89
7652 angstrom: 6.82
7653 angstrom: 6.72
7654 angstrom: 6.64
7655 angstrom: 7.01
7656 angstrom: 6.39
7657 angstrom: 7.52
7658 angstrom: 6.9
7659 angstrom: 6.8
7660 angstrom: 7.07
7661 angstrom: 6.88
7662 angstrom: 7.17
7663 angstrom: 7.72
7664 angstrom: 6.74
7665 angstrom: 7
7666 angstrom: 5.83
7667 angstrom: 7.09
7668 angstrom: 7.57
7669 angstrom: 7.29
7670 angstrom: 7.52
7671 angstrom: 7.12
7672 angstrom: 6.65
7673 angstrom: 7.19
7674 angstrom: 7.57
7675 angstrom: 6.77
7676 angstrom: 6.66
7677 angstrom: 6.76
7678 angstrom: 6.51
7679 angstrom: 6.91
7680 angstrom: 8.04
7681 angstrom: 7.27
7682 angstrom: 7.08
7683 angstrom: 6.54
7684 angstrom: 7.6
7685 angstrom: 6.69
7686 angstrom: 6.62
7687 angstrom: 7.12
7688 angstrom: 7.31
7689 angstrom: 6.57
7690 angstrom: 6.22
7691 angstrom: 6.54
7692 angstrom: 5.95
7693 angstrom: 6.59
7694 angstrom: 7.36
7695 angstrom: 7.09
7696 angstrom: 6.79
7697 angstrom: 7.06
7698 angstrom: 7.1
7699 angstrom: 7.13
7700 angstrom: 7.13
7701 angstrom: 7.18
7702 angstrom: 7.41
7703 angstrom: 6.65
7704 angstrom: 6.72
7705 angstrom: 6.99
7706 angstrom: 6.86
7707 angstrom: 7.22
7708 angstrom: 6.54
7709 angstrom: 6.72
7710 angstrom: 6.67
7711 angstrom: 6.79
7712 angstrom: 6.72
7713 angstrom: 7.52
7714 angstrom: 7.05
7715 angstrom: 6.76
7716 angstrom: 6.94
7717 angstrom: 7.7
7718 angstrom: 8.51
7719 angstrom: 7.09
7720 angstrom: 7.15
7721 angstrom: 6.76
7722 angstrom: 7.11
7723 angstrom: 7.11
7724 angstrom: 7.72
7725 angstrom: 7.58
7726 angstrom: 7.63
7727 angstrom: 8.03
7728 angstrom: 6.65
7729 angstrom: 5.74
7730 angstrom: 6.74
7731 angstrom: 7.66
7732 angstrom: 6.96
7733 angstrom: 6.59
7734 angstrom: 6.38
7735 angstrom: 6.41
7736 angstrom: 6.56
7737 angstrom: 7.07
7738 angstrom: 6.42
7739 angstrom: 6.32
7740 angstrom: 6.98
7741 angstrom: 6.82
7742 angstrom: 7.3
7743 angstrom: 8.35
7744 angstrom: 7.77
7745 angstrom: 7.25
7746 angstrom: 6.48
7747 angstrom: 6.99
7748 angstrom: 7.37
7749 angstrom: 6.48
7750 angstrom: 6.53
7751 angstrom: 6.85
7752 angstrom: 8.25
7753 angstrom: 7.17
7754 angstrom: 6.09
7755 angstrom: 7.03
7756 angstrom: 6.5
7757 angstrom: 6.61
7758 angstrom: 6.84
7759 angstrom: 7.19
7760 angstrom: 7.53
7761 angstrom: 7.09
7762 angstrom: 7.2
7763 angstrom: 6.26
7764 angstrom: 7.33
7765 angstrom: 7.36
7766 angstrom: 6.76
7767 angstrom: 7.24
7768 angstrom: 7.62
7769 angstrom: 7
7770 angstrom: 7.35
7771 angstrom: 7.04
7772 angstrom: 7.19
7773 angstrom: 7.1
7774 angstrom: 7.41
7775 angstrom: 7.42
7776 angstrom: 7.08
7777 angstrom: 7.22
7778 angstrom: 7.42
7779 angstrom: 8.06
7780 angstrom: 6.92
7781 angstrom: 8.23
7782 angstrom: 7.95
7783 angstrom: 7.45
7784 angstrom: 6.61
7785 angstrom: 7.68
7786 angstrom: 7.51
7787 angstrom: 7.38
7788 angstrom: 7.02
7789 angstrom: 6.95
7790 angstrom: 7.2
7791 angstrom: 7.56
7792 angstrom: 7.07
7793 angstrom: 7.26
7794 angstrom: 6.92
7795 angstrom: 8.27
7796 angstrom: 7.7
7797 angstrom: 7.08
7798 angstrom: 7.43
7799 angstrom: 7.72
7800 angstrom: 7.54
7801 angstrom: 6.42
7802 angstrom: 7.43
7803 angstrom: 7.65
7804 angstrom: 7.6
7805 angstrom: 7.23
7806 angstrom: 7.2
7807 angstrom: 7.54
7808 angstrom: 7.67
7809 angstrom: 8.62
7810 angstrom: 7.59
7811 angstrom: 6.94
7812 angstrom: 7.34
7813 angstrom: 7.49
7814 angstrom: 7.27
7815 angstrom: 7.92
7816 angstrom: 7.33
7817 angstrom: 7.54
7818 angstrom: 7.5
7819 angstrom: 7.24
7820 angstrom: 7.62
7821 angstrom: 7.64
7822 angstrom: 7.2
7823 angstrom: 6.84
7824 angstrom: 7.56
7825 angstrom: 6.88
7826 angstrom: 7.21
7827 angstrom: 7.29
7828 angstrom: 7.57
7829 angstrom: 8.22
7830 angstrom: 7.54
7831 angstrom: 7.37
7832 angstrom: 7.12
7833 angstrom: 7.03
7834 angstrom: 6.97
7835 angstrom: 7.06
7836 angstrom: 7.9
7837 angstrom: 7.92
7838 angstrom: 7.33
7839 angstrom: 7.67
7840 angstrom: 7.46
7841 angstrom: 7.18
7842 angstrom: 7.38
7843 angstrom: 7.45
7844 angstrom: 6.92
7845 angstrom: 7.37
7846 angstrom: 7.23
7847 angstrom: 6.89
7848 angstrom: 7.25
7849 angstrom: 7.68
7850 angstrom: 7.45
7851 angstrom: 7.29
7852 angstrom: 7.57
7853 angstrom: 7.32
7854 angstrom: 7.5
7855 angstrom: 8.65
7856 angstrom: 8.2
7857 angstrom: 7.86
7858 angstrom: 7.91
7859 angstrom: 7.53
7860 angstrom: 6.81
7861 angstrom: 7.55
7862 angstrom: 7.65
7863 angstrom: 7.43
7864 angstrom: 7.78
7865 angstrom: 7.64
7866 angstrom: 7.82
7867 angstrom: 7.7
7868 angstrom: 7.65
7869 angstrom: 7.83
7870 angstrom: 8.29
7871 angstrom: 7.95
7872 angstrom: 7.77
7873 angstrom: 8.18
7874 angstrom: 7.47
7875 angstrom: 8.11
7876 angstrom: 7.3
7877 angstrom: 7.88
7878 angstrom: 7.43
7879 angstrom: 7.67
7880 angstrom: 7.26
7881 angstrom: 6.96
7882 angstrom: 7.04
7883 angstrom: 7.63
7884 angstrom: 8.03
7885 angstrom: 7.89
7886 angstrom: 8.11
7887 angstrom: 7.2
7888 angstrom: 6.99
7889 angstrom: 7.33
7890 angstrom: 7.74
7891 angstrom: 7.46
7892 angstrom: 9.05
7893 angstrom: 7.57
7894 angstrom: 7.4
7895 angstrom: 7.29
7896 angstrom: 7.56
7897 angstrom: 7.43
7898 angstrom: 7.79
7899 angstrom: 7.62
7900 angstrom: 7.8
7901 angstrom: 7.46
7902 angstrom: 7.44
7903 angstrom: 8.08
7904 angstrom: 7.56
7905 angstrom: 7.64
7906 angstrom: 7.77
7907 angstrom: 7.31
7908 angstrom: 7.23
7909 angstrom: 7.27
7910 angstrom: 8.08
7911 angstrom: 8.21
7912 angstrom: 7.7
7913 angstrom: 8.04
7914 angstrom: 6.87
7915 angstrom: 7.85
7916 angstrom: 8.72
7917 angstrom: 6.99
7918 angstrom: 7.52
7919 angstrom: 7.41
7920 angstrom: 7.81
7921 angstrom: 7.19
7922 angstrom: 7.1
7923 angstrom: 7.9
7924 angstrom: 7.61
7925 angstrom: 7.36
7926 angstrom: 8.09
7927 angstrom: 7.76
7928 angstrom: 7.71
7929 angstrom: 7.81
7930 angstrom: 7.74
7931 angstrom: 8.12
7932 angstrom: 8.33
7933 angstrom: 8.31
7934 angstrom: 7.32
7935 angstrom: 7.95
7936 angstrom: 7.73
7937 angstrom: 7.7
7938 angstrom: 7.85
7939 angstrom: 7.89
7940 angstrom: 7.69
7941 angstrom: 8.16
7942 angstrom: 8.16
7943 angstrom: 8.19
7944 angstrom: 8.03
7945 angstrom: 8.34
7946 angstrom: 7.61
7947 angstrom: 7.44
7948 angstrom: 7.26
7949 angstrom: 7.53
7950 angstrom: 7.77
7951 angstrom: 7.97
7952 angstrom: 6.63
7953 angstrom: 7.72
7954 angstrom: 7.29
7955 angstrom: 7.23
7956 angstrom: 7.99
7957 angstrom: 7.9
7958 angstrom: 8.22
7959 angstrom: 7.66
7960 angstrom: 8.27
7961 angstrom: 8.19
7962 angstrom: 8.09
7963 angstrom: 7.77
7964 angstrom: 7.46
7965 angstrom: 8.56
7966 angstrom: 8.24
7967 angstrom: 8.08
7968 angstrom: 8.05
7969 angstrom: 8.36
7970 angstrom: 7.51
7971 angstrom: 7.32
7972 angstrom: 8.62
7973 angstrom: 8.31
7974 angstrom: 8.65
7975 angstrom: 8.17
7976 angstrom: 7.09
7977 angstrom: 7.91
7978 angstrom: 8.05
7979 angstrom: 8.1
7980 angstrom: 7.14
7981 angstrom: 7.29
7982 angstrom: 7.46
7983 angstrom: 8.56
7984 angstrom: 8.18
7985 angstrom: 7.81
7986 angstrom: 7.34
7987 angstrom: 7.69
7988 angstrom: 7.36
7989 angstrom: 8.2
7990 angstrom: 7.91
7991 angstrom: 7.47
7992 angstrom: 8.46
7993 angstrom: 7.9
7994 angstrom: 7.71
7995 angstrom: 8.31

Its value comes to 0.060 mag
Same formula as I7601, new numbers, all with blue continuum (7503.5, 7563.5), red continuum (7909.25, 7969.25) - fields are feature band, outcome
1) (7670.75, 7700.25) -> 0.13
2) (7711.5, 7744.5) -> 0.10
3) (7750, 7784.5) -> 0.09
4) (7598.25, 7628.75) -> 0.07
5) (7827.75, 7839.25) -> 0.05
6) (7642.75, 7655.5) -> 0.08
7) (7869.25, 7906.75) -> 0.02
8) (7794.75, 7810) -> 0.04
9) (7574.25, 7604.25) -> 0.03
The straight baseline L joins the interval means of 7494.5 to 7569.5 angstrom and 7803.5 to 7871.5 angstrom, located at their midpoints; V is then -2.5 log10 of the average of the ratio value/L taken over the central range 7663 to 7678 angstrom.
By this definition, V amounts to 0.10 mag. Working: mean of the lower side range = 7.8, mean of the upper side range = 7.5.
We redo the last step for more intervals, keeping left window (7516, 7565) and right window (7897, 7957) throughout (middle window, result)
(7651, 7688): 0.11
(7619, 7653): 0.06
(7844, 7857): 0.03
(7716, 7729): 0.06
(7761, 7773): 0.09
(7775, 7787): 0.04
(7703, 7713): 0.14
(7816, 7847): 0.05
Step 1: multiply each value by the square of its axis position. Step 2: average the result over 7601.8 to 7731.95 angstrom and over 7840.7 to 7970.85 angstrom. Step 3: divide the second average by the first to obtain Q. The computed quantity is 1.1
